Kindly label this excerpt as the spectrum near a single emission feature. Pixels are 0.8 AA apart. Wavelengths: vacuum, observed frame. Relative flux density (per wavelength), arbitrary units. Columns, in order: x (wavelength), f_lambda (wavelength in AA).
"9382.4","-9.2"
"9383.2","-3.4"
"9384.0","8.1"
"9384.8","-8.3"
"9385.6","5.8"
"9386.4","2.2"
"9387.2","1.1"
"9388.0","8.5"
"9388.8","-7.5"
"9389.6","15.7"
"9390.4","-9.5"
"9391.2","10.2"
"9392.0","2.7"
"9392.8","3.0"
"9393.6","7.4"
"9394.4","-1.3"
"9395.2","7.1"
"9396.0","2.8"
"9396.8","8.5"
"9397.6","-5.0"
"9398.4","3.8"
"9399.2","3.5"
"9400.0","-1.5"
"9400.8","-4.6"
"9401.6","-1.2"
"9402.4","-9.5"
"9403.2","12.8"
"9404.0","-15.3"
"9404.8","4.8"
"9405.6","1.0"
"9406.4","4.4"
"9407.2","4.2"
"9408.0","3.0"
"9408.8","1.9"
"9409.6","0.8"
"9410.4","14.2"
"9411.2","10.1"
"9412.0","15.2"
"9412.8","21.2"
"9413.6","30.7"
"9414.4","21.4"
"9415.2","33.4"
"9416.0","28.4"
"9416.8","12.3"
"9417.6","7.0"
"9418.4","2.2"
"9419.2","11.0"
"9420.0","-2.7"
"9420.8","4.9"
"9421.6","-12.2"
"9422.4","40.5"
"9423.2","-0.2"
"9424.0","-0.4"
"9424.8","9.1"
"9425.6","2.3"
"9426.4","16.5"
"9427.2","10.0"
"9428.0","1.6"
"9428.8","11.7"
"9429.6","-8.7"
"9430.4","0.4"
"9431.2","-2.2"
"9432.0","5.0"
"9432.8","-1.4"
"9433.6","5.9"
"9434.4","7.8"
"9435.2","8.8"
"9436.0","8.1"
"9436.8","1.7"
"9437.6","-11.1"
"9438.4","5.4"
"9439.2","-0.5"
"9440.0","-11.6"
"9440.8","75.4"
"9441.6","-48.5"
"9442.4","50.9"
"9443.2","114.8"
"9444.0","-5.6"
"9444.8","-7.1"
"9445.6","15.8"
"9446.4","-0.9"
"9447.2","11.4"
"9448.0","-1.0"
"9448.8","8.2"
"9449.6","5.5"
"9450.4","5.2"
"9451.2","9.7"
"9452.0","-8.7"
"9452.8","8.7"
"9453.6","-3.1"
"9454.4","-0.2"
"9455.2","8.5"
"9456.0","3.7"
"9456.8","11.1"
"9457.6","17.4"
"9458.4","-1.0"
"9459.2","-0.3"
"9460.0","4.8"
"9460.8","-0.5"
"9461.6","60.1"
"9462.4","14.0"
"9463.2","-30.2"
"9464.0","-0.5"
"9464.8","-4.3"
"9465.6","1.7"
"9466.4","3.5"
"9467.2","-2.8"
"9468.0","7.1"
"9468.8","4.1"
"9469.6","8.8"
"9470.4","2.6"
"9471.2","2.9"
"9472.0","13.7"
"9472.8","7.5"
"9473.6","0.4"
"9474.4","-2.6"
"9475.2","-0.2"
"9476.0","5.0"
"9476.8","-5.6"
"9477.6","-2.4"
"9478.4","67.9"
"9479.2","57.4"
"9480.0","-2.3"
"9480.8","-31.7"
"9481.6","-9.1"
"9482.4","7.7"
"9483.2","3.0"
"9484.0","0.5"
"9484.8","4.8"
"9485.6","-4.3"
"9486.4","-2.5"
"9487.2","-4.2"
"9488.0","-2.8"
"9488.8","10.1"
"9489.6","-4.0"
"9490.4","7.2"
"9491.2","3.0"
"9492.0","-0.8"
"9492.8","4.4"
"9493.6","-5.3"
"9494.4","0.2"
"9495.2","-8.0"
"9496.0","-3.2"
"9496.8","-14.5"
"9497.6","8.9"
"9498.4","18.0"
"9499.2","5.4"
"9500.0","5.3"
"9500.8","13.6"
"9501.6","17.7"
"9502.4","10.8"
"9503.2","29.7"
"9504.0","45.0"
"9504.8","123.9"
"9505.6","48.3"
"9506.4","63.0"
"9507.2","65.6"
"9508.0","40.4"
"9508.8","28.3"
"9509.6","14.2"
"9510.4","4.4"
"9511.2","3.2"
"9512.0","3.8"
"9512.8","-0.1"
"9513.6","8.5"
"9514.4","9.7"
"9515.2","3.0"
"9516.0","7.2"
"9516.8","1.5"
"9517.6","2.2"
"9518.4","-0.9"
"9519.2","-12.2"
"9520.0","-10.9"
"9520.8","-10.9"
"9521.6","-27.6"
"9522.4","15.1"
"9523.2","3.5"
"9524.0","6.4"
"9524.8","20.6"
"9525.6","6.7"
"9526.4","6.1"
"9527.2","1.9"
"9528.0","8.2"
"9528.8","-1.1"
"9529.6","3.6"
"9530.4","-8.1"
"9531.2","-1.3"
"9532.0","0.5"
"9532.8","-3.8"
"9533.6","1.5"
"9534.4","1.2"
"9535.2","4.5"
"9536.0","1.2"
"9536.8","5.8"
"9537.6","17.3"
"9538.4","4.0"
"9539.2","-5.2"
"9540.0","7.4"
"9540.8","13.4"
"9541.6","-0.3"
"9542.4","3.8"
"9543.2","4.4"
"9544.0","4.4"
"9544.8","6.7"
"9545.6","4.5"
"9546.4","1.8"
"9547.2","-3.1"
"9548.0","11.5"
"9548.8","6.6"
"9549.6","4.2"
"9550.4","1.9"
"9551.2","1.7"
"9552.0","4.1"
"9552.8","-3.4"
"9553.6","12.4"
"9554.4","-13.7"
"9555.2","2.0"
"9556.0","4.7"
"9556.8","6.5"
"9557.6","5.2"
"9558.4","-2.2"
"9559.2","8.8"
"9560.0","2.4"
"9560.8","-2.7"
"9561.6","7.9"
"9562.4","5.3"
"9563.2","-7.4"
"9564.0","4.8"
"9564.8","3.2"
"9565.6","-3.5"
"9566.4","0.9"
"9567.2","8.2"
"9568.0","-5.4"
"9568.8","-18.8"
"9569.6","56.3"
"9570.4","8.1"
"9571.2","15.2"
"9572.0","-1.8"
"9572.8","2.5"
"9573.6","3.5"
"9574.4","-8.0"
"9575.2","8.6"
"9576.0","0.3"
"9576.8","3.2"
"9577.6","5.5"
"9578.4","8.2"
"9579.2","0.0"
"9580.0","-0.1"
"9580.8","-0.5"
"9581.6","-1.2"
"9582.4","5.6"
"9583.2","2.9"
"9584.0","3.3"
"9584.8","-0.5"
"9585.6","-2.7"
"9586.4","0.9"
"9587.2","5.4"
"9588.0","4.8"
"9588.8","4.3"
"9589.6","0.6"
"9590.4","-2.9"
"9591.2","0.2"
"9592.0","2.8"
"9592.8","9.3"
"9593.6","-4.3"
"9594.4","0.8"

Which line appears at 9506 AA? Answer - [O III] 5007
